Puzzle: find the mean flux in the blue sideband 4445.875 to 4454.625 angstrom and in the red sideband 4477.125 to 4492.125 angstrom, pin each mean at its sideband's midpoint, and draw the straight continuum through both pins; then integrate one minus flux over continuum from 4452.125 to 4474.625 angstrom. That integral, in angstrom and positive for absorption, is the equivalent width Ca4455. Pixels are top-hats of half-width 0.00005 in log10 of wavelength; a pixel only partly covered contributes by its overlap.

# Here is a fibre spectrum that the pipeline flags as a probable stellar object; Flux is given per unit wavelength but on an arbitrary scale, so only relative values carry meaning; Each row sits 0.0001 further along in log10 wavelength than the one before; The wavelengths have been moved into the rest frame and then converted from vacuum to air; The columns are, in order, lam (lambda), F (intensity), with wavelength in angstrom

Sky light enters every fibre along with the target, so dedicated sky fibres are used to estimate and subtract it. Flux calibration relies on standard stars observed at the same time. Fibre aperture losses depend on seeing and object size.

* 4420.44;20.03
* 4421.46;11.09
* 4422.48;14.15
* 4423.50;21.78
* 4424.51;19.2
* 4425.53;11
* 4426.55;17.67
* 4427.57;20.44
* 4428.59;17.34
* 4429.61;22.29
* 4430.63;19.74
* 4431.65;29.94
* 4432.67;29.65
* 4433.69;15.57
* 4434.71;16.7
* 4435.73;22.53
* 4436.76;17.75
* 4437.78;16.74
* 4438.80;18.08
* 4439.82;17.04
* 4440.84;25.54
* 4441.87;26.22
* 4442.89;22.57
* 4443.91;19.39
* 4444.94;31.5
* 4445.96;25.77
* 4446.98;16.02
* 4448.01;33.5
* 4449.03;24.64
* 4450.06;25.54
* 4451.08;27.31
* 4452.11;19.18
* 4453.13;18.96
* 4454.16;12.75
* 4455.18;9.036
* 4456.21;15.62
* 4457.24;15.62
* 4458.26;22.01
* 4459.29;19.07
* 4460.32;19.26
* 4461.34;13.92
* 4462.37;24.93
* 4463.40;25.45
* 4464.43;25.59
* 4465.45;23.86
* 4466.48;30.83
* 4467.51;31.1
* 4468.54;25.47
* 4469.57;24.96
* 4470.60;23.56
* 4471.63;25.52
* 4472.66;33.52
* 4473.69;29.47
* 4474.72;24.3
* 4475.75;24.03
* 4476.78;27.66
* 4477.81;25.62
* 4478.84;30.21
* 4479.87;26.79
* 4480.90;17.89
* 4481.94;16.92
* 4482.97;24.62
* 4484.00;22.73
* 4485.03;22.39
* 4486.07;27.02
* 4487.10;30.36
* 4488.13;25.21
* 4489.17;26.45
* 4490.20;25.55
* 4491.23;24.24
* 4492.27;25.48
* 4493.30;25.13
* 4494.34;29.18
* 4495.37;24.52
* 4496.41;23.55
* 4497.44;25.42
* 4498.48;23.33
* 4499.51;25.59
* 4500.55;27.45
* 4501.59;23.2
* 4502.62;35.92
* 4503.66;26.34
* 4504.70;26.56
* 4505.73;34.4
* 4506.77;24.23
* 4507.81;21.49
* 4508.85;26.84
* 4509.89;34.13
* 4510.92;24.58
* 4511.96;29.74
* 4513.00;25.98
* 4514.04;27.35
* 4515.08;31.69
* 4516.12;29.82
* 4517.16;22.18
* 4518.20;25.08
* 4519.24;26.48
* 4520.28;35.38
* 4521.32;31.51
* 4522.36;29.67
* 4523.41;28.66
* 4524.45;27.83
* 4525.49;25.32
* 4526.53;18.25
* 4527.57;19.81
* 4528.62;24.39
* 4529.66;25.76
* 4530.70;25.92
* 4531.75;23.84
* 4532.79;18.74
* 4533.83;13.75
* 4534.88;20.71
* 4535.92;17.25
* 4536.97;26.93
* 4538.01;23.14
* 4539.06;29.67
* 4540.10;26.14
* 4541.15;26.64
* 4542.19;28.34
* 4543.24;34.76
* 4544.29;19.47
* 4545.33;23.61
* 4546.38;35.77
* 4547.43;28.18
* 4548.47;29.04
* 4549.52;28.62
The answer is 1.04 angstrom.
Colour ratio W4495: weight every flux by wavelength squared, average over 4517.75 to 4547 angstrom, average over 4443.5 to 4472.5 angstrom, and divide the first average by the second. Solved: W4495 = 1.16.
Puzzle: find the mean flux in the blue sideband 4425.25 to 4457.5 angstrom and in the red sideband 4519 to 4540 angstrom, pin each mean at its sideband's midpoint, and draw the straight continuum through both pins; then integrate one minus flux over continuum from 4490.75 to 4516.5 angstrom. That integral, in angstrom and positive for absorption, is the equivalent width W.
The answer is -3.8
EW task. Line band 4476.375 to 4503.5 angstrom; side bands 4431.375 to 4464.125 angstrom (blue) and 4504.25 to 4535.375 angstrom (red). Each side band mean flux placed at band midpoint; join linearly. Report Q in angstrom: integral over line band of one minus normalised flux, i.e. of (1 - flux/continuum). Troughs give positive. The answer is -1.68 angstrom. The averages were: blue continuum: 21.1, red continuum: 26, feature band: 25.5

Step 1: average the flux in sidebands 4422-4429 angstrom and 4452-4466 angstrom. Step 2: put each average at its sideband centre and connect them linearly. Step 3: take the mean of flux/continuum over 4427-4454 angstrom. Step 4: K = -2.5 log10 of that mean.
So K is -0.220 mag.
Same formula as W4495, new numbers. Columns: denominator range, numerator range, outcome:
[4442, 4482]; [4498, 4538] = 1.13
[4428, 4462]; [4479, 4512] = 1.27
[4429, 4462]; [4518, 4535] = 1.23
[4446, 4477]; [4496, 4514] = 1.19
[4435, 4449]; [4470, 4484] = 1.14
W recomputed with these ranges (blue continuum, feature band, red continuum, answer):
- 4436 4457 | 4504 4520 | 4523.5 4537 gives -4.0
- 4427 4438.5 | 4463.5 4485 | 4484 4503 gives -1.2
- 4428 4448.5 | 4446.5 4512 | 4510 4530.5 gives 0.0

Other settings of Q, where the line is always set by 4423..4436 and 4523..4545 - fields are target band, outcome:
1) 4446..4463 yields 0.9 angstrom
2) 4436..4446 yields -0.6 angstrom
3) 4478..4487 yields -0.7 angstrom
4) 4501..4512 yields -2.3 angstrom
